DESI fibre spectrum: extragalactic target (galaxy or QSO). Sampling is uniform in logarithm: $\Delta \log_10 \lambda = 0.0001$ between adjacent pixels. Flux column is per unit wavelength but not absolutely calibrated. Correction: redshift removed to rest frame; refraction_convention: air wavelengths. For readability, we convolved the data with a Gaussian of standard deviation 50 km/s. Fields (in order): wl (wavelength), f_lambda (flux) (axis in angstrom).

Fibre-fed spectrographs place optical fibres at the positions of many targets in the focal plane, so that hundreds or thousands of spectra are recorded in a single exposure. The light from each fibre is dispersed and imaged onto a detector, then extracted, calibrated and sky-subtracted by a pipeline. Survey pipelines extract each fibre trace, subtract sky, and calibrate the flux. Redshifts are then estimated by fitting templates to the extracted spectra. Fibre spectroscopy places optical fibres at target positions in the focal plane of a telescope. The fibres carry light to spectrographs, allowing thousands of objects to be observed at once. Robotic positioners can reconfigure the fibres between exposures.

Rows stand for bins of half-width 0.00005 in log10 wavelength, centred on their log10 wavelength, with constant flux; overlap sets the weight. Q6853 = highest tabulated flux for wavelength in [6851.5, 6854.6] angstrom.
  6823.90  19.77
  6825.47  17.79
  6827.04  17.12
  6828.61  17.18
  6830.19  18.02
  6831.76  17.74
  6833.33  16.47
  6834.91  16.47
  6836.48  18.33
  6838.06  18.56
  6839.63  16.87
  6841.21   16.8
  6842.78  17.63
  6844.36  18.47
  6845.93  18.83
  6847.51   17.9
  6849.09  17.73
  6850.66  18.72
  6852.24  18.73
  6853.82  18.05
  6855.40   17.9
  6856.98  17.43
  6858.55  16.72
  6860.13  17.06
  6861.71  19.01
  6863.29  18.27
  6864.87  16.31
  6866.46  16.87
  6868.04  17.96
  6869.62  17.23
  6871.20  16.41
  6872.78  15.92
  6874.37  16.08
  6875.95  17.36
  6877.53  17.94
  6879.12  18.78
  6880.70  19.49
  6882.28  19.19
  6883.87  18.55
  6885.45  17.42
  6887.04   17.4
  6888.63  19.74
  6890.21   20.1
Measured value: 18.73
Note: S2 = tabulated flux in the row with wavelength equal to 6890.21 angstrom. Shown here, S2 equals 20.1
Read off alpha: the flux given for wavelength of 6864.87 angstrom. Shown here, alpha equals 16.31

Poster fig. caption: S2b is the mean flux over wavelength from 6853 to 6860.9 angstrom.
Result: 17.4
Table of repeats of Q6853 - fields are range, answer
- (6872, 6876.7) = 17.36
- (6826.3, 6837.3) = 18.33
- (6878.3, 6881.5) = 19.49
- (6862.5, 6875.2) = 18.27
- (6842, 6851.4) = 18.83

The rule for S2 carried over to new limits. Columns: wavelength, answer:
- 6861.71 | 19.01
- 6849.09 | 17.73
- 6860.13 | 17.06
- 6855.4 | 17.9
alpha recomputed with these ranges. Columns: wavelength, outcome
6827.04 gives 17.12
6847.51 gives 17.9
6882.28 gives 19.19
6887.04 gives 17.4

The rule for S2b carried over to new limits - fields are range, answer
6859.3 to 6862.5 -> 18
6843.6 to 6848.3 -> 18.4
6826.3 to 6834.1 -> 17.3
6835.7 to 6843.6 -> 17.6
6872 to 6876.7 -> 16.4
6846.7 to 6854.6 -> 18.2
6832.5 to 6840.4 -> 17.3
